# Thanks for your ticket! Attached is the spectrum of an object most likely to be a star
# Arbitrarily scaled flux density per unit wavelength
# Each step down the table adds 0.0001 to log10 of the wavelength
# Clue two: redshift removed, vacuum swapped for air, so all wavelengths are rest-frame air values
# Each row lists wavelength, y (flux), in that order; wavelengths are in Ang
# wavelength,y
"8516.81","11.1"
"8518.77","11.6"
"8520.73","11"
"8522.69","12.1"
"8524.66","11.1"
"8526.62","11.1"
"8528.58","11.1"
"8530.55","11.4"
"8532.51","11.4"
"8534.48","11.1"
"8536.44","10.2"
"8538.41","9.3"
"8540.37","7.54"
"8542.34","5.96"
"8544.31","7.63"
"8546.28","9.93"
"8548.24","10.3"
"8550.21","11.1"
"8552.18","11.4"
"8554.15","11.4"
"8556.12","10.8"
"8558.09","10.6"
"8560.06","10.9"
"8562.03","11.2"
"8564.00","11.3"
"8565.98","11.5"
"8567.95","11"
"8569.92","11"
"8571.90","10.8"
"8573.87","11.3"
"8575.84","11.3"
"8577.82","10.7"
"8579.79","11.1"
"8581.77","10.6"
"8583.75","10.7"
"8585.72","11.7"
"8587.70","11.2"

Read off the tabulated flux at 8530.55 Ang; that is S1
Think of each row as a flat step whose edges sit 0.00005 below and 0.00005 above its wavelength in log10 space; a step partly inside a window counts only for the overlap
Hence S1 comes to 11.4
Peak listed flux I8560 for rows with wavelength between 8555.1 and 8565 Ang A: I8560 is 11.3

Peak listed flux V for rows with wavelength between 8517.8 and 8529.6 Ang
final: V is 12.1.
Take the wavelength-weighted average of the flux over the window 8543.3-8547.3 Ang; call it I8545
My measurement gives 8.79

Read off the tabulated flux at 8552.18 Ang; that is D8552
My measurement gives 11.4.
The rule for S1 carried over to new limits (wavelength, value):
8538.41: 9.3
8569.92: 11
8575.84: 11.3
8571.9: 10.8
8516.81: 11.1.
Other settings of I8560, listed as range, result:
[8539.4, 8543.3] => 7.54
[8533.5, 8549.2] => 11.1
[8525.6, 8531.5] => 11.4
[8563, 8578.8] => 11.5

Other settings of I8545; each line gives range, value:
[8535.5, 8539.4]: 9.74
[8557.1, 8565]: 11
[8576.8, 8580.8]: 10.9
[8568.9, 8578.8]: 11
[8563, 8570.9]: 11.2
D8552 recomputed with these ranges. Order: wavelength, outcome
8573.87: 11.3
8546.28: 9.93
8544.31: 7.63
